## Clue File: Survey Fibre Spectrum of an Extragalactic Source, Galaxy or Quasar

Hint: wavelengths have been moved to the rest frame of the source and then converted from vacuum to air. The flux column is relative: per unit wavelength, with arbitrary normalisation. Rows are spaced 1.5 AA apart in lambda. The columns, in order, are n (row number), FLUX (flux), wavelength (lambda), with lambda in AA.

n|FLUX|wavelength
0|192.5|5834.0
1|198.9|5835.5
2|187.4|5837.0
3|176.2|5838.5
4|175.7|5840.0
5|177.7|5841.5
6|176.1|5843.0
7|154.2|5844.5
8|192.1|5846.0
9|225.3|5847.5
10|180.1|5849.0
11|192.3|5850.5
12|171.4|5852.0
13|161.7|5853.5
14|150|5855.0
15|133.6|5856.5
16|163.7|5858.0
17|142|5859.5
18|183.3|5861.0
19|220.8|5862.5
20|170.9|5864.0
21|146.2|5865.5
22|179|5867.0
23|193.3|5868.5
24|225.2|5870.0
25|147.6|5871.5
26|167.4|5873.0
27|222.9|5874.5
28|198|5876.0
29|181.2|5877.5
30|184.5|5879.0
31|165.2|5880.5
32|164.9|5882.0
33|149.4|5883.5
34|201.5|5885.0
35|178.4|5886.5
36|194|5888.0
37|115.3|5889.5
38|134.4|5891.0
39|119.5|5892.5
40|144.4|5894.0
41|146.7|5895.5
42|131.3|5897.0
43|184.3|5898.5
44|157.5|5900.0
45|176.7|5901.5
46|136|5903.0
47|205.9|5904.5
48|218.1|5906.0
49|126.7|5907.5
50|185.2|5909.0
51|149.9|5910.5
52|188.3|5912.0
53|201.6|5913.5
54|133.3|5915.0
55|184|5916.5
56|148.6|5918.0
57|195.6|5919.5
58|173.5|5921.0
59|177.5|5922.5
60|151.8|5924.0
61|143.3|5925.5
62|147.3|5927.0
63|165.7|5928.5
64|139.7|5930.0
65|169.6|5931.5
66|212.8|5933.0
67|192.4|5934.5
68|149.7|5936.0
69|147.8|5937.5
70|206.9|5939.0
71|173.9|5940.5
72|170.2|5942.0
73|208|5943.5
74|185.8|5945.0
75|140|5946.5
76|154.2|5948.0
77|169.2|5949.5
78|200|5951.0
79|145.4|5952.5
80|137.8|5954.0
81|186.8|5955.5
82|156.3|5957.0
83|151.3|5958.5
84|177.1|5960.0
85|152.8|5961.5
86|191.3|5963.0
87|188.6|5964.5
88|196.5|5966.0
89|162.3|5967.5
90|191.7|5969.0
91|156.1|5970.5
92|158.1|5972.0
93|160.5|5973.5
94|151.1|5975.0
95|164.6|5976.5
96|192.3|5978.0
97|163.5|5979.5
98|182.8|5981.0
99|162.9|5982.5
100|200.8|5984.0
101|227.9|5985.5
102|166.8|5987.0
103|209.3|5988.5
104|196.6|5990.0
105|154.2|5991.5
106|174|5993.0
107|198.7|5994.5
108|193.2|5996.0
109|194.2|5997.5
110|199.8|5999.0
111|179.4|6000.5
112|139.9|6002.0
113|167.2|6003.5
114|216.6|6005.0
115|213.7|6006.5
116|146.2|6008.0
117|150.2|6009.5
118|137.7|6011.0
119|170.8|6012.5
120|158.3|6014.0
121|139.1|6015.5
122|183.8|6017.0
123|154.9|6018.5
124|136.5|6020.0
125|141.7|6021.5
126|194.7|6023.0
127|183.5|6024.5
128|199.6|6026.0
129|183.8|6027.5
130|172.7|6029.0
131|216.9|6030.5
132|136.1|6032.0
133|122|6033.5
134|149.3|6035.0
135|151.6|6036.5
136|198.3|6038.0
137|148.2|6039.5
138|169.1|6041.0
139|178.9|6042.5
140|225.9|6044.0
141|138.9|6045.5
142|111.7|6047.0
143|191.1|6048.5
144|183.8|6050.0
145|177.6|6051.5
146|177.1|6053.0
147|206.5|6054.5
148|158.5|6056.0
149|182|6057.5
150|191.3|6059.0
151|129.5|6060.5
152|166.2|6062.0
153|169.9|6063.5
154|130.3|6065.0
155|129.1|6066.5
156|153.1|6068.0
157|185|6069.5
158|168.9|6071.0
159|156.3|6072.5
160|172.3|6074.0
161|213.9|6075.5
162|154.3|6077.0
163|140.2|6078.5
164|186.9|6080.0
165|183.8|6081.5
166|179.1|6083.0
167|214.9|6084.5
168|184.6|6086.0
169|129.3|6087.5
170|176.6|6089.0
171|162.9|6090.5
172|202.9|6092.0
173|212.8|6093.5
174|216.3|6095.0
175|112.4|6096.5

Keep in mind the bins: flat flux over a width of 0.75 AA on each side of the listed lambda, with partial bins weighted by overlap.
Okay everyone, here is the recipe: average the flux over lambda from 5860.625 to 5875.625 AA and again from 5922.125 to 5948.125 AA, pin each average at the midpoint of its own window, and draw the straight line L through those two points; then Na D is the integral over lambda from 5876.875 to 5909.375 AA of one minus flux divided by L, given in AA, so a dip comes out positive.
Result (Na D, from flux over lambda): 2.94 AA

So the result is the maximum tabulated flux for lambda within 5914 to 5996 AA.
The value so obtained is 227.9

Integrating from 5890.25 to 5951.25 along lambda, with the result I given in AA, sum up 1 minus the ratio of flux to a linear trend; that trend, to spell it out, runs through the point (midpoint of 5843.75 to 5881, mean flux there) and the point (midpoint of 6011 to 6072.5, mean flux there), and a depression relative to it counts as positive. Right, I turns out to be 2.6 AA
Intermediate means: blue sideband 178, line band 167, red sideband 166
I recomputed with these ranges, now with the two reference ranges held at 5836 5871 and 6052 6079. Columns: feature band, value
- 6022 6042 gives -0.4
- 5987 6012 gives -1.4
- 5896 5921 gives 0.6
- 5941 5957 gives 0.3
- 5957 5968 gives -0.1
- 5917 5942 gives 0.7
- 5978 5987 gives -0.8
